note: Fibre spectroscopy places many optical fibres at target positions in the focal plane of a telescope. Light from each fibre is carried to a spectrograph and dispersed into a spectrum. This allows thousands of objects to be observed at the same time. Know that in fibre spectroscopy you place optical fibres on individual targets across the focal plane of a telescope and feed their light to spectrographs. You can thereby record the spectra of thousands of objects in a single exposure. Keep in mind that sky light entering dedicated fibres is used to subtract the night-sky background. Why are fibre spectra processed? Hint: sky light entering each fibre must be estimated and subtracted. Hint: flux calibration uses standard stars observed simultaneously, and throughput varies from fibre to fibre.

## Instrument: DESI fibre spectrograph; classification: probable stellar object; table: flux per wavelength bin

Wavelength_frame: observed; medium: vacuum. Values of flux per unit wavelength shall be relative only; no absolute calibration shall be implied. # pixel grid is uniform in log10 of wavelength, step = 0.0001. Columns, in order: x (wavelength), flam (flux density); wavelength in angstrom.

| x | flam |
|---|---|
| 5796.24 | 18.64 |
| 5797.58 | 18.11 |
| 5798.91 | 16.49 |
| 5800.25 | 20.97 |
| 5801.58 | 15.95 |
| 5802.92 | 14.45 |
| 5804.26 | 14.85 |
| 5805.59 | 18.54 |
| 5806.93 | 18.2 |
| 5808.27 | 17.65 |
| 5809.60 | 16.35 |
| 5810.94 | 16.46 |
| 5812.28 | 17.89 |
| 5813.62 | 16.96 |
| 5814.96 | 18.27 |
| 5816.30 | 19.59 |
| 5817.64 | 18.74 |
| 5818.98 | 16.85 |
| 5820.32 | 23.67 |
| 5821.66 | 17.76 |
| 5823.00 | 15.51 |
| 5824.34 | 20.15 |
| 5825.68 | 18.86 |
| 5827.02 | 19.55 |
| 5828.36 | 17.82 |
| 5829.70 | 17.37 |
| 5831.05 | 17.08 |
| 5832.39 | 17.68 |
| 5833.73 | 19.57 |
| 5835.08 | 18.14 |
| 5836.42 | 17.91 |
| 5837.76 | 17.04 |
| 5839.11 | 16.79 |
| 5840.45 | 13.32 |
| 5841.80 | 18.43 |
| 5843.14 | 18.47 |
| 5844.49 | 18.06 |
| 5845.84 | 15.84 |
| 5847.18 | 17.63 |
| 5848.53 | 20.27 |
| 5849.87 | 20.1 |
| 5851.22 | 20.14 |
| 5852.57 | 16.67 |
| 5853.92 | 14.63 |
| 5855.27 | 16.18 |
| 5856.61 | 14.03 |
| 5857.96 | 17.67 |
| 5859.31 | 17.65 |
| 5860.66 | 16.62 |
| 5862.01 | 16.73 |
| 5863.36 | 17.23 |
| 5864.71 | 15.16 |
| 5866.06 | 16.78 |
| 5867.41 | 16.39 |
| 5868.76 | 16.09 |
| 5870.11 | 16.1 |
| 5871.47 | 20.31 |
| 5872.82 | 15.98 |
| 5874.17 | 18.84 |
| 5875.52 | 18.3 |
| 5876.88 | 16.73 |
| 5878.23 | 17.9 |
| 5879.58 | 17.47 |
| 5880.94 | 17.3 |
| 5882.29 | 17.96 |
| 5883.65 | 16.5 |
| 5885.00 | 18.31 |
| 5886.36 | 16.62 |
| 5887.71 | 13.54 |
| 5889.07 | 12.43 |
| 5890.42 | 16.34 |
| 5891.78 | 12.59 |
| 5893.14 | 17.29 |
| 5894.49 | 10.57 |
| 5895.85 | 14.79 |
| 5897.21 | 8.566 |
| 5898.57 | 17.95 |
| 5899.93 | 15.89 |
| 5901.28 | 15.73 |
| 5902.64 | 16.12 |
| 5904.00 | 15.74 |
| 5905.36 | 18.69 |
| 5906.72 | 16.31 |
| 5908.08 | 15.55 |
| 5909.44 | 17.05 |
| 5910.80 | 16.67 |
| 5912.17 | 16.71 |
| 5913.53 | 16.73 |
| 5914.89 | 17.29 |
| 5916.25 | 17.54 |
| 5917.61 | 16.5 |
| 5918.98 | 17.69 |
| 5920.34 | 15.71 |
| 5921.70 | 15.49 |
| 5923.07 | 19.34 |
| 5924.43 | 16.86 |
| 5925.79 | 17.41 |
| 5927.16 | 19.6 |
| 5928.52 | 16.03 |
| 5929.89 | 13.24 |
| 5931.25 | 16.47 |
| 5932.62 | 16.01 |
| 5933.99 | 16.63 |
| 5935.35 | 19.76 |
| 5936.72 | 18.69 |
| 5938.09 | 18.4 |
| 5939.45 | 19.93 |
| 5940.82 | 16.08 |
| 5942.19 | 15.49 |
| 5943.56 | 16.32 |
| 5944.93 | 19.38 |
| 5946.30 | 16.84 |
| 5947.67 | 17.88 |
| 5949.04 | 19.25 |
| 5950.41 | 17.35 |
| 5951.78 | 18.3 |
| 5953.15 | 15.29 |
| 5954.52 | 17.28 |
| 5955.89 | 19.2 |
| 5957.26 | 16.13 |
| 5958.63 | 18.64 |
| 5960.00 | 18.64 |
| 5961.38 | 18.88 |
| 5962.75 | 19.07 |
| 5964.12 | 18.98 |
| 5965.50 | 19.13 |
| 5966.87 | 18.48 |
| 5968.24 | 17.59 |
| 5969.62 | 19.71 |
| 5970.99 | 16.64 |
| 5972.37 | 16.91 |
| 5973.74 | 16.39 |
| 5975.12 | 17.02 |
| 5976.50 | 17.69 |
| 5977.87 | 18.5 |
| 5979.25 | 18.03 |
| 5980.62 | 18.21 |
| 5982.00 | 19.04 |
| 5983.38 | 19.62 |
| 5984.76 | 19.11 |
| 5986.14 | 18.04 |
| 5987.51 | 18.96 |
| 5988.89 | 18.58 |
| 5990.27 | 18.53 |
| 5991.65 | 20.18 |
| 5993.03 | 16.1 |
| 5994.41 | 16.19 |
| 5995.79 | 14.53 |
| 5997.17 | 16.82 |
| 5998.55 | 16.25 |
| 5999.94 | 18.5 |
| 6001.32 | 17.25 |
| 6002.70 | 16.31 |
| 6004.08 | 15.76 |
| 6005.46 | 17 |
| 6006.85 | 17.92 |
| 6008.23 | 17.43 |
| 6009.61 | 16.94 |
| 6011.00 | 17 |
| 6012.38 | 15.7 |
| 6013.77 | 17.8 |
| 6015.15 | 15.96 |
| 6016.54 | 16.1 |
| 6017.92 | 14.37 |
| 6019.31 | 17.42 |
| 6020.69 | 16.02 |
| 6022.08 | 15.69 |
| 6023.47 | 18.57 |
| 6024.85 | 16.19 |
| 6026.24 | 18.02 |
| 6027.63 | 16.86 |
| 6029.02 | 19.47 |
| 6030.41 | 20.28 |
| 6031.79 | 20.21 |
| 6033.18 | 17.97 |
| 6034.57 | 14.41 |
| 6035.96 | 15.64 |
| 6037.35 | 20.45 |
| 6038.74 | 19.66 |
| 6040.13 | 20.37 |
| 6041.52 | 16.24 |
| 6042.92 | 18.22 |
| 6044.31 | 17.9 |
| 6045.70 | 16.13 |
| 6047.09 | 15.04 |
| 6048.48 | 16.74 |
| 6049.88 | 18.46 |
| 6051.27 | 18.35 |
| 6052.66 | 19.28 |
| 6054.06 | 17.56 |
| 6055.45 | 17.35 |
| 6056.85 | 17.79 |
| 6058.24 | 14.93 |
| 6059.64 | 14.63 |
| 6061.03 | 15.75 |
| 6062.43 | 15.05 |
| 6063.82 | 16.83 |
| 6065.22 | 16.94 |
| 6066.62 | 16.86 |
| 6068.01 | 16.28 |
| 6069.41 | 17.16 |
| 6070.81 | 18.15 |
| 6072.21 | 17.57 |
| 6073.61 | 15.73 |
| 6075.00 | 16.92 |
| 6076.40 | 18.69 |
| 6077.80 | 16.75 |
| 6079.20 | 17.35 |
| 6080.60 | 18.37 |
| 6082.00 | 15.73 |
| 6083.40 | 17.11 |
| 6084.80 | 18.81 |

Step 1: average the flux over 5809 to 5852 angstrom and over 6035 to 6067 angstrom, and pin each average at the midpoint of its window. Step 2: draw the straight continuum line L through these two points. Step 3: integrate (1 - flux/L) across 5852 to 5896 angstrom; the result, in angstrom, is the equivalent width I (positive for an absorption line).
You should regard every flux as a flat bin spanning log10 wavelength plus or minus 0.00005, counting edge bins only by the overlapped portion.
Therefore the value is 3.91 angstrom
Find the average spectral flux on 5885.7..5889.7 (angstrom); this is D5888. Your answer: 14.2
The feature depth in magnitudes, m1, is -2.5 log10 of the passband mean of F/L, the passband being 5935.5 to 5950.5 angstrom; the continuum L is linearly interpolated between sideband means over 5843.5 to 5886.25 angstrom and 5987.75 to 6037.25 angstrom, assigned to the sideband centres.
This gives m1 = -0.04 mag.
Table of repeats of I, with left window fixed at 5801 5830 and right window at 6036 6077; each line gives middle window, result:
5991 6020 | 1.05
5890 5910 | 2.67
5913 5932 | 0.77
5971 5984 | -0.32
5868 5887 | 0.22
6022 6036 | -0.35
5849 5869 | 0.96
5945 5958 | -0.08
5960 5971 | -0.77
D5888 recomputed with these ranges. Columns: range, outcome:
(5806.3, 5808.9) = 17.9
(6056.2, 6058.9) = 16.4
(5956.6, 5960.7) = 17.8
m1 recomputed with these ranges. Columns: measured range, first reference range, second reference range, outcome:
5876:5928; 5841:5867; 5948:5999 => 0.082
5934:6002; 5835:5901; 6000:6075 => -0.063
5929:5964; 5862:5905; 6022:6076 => -0.065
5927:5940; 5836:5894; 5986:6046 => -0.018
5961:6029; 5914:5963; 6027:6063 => 0.000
